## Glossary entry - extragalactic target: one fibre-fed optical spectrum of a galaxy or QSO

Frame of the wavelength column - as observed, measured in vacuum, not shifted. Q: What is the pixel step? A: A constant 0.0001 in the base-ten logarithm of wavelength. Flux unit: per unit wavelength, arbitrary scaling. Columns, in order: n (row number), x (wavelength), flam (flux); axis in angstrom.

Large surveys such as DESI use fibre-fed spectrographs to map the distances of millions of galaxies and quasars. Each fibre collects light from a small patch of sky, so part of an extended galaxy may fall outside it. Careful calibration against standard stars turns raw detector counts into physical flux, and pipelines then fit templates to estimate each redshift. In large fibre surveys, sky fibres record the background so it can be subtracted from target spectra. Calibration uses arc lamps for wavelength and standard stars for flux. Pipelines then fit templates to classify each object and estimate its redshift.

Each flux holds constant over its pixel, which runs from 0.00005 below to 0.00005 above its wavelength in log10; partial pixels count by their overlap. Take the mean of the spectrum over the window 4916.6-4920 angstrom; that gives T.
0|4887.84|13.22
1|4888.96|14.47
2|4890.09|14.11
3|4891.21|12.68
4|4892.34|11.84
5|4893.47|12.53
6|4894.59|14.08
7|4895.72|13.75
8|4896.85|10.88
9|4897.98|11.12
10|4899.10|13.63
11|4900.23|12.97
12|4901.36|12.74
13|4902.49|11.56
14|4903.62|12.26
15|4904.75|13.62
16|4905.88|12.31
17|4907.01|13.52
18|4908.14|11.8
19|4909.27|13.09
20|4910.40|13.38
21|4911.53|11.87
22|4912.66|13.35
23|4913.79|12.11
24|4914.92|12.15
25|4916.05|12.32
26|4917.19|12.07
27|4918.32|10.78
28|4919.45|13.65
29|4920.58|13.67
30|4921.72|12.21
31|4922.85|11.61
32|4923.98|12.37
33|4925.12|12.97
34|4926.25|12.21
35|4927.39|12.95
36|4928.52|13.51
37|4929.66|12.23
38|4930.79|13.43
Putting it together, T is 12.1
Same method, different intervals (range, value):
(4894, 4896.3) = 13.9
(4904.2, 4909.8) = 12.9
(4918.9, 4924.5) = 12.7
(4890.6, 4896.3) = 13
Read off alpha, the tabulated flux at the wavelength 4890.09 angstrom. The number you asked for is 14.11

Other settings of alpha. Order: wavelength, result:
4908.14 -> 11.8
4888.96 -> 14.47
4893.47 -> 12.53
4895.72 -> 13.75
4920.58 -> 13.67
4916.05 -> 12.32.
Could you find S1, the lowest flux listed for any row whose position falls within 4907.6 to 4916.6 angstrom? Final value 11.8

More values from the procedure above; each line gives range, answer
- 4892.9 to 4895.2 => 12.53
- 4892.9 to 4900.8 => 10.88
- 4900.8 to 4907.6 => 11.56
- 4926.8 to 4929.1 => 12.95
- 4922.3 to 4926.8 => 11.61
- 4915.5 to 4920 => 10.78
